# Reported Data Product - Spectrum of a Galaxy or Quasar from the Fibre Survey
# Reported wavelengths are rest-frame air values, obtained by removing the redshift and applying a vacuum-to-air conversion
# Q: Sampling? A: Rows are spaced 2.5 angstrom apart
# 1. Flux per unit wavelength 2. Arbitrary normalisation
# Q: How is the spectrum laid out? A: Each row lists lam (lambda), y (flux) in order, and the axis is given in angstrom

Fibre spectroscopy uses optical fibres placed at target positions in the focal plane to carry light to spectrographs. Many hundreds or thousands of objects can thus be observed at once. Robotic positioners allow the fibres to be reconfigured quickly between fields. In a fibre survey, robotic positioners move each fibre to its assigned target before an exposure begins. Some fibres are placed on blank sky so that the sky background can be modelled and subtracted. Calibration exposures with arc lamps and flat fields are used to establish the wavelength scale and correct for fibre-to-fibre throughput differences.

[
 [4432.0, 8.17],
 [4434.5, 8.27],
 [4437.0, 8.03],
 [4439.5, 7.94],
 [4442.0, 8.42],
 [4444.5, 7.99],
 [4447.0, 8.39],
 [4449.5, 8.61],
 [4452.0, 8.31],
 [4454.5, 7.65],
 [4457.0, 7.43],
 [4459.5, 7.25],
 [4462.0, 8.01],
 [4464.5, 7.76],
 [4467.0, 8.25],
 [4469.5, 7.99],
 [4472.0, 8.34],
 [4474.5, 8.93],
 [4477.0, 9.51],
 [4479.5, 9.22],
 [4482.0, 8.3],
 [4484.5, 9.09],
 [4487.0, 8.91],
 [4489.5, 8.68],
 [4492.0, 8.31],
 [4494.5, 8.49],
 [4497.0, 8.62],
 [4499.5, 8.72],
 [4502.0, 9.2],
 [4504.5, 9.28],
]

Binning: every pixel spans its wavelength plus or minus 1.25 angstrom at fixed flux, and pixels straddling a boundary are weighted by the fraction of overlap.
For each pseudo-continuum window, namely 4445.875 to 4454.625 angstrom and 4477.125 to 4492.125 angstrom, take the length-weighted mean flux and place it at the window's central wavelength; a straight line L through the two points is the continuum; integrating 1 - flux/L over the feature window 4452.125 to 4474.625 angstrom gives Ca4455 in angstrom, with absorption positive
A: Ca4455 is 1.6 angstrom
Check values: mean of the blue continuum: 8.31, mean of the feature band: 7.93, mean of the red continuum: 8.84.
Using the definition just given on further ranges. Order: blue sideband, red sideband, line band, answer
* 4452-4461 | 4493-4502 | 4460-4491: -1.74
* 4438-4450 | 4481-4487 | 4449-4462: 0.88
